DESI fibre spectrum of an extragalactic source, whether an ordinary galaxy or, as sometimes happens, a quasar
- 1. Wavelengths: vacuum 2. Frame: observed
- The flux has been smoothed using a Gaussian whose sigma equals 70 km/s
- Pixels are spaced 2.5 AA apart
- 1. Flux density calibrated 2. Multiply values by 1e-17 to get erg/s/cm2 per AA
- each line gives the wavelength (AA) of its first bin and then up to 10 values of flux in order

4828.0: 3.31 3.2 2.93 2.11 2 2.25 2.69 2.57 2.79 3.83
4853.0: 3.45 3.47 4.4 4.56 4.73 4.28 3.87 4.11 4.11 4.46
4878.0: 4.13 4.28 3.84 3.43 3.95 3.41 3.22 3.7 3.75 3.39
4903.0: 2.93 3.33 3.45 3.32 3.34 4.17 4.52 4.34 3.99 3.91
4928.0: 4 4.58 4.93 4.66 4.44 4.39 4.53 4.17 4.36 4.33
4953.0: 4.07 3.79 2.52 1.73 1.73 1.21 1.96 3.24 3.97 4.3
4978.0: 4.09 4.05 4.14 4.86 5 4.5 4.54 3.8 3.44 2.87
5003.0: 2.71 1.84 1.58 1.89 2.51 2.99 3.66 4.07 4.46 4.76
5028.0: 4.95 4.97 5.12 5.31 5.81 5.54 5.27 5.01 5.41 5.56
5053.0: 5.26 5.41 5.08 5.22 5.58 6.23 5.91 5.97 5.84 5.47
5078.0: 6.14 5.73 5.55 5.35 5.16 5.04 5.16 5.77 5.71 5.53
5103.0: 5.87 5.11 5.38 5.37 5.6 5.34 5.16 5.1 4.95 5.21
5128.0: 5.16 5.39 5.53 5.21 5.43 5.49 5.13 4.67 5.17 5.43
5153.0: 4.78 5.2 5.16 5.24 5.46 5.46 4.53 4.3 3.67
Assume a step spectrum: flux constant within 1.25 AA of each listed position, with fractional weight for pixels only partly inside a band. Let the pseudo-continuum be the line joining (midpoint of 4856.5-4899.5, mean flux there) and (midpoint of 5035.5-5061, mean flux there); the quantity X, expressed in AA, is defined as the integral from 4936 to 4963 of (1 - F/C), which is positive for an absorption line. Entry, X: 4.7 AA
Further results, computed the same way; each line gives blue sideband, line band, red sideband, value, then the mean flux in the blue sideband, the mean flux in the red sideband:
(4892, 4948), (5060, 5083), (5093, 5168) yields -4.06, 3.97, 5.3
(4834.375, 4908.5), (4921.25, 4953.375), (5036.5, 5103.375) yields -1.01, 3.55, 5.53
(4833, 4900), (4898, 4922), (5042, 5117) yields 1.95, 3.58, 5.5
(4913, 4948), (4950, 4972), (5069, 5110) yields 8.97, 4.32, 5.55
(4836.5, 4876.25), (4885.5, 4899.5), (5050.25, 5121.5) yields 1.06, 3.58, 5.5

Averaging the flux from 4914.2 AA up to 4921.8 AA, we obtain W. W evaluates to 4.33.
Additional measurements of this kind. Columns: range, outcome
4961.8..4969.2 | 1.63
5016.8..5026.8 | 4.24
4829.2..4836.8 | 2.75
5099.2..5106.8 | 5.5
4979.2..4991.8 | 4.51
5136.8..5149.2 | 5.18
